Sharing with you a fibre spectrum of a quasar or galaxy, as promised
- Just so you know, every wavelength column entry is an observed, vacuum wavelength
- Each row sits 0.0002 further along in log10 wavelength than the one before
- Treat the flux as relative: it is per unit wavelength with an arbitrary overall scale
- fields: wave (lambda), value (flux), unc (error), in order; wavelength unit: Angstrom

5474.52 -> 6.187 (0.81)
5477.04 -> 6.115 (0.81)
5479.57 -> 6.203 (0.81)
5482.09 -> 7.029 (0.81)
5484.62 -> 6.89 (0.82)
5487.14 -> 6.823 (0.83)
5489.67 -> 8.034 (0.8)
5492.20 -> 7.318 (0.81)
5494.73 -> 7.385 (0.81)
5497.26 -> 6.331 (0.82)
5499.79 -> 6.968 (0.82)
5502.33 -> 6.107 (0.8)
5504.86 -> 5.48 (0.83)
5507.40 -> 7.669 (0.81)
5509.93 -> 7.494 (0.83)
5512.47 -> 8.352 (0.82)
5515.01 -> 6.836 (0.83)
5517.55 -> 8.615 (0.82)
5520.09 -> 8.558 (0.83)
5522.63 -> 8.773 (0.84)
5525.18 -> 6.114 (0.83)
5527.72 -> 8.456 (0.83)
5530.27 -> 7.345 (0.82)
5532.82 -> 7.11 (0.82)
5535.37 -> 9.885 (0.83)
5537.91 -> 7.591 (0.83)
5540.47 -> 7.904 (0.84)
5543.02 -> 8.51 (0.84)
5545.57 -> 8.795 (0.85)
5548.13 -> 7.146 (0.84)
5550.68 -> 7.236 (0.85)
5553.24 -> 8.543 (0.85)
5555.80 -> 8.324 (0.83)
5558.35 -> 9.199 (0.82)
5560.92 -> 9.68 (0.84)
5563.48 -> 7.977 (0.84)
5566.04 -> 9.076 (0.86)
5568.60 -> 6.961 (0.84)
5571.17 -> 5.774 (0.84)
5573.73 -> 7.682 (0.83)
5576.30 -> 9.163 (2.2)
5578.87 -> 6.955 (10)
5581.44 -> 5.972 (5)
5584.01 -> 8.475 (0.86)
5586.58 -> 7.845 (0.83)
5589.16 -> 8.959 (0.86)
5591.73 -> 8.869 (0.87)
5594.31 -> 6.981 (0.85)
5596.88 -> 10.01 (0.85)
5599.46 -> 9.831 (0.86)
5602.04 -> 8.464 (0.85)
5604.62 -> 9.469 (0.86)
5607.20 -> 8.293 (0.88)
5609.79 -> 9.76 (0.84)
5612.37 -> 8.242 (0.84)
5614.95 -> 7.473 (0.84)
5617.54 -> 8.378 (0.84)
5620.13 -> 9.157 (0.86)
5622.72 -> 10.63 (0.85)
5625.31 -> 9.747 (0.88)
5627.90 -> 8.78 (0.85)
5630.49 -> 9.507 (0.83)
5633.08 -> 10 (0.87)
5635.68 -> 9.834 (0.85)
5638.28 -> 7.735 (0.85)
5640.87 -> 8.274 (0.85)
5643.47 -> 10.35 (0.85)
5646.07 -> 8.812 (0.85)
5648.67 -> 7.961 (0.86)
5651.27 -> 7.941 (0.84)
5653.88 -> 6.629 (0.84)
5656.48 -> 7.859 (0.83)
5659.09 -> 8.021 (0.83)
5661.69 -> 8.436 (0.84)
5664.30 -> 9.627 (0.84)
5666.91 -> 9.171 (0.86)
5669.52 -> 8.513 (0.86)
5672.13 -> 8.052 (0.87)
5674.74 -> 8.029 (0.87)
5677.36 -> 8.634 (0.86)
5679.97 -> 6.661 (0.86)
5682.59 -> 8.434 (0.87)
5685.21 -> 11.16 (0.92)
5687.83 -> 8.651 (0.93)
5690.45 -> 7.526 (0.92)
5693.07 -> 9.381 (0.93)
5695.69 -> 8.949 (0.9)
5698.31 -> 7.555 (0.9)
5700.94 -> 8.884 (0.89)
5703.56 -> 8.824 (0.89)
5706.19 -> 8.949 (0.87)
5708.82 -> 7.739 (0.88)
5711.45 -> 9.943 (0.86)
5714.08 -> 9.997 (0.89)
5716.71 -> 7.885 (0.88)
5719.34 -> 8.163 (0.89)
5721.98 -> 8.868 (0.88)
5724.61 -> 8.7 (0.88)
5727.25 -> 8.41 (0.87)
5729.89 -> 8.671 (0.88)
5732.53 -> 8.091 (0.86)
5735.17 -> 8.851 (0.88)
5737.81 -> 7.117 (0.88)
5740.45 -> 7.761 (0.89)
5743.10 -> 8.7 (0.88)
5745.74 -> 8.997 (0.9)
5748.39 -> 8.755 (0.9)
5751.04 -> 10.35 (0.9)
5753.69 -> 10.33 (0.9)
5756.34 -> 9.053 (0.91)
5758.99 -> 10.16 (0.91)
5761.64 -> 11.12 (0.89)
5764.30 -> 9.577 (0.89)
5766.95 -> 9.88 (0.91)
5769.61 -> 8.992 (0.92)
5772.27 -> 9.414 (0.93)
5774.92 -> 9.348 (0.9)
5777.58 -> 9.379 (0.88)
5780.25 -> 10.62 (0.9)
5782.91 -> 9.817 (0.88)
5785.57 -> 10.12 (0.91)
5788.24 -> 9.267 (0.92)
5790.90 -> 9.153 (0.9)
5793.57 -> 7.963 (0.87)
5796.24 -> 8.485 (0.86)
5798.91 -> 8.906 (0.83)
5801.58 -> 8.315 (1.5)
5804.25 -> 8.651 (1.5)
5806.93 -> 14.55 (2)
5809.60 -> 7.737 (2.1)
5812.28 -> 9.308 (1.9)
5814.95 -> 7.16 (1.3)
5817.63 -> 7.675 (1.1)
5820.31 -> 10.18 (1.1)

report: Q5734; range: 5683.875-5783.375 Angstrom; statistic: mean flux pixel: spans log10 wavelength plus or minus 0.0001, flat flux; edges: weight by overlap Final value 9.06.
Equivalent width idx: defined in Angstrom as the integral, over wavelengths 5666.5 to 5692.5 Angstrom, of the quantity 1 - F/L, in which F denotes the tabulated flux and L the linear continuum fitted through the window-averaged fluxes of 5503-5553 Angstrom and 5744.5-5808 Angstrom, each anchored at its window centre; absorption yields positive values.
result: 1.2 Angstrom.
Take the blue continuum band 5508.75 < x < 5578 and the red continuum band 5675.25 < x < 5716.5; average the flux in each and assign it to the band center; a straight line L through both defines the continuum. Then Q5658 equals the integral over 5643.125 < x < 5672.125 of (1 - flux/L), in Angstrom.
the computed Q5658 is 0.48 Angstrom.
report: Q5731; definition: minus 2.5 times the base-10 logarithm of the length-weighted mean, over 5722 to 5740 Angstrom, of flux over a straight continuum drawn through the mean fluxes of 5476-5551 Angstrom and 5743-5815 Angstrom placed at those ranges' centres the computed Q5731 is 0.10 mag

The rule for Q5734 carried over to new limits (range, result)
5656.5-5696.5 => 8.59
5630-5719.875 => 8.63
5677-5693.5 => 8.6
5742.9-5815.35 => 9.47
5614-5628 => 9.08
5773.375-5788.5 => 9.79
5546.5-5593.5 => 7.99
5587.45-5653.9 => 8.88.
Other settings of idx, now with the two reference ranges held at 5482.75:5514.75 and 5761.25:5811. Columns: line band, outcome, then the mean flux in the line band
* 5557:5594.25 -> -1.4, 8.01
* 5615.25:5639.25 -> -3.2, 9.25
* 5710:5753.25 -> 1.5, 8.73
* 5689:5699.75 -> 0.5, 8.36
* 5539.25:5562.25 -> -2.6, 8.37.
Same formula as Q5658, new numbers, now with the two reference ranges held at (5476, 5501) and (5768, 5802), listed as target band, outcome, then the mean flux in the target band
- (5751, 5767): -1.8 Angstrom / 10.1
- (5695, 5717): -0.4 Angstrom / 8.78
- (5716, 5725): 0.3 Angstrom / 8.41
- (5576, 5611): -3.3 Angstrom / 8.48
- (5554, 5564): -1.8 Angstrom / 8.84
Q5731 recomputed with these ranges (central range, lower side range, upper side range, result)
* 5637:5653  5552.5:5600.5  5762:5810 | 0.02 mag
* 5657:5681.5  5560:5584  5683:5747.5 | 0.00 mag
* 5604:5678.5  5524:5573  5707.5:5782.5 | -0.03 mag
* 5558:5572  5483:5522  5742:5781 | -0.04 mag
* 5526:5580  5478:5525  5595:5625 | 0.00 mag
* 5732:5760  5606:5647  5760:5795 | 0.06 mag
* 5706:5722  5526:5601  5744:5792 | 0.06 mag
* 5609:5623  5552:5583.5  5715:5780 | -0.07 mag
